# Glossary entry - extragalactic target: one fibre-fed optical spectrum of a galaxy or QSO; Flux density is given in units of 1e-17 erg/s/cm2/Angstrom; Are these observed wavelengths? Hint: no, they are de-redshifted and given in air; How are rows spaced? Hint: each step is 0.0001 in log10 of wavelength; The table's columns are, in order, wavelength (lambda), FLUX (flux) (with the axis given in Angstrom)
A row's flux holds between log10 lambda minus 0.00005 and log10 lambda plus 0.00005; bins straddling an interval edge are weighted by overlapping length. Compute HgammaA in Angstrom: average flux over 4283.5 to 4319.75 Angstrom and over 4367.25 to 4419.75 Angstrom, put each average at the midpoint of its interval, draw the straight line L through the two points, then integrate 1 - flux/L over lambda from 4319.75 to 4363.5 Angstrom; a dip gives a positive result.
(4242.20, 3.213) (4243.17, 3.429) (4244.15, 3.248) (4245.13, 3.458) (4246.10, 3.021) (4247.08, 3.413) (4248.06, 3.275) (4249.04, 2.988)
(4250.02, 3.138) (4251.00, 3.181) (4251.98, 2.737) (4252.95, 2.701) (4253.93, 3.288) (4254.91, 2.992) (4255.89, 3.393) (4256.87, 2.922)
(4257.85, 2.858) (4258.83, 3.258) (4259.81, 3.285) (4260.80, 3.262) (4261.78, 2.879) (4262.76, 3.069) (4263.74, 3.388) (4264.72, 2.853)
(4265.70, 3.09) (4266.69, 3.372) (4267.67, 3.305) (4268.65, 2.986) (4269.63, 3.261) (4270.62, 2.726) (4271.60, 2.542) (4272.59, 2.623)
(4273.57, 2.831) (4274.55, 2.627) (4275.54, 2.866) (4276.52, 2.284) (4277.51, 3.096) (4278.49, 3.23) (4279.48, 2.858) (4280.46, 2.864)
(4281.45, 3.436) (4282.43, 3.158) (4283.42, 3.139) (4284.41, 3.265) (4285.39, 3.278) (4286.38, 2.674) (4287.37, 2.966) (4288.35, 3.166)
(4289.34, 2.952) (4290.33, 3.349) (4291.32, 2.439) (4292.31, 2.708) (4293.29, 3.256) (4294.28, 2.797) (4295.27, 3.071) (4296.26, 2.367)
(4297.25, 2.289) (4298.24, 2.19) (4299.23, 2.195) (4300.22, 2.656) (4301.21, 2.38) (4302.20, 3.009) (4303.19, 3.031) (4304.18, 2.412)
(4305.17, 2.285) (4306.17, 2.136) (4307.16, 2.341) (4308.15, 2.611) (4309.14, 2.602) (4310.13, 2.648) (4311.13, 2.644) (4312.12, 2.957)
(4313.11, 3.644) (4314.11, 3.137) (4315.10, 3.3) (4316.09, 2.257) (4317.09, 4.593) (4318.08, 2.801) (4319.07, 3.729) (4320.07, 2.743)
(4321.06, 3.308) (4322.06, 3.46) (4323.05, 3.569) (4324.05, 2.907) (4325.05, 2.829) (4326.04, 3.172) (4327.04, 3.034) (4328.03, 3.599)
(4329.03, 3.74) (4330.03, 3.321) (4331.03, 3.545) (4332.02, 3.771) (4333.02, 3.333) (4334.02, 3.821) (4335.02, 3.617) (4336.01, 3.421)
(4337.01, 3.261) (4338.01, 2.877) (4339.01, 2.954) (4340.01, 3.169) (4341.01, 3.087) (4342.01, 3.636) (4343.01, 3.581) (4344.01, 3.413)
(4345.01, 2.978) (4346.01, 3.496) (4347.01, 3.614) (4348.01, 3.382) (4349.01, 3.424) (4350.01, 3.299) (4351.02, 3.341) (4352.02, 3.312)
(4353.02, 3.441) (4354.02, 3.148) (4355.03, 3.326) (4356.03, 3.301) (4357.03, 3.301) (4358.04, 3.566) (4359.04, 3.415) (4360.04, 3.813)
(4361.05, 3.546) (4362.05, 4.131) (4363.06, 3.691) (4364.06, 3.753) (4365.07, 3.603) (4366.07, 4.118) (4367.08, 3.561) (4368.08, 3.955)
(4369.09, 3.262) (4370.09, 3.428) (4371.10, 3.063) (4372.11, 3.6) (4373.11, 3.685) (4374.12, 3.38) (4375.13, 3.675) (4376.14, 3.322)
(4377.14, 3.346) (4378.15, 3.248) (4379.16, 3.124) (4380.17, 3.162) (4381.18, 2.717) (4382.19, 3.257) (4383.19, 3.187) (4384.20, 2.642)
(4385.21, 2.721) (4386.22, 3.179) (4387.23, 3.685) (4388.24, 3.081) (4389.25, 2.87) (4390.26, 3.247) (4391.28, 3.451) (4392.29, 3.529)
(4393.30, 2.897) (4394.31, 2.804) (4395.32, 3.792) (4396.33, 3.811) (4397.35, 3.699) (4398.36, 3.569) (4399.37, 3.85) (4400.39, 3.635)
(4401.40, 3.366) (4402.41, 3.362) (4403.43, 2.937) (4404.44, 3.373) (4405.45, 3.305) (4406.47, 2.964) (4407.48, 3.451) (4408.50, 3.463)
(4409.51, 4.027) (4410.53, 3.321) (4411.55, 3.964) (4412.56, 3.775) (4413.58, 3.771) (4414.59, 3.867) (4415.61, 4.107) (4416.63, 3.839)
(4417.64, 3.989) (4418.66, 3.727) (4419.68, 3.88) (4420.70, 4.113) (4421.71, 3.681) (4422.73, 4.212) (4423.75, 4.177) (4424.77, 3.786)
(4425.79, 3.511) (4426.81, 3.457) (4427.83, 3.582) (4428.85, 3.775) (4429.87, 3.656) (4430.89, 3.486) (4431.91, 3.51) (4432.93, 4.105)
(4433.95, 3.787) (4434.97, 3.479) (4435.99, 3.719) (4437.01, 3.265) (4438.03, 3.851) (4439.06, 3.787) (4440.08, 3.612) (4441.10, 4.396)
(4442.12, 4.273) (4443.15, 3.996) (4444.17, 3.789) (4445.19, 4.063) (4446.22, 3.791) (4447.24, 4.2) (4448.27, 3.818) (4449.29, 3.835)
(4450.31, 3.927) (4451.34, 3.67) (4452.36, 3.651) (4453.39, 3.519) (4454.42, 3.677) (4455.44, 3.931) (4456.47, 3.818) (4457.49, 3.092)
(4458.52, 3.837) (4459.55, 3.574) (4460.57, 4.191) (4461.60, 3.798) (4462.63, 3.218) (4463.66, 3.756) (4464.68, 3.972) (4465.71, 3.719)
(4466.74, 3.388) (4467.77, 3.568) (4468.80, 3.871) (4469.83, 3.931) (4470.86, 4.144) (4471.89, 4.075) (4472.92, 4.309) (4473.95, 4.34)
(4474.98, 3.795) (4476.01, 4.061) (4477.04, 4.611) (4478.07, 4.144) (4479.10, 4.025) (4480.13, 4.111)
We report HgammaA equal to -4.0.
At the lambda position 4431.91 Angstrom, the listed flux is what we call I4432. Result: 3.51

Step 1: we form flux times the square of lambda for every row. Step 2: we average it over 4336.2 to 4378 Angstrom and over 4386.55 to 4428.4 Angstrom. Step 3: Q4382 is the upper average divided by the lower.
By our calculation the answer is 1.1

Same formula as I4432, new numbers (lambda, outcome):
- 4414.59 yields 3.867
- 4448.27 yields 3.818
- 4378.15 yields 3.248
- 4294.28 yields 2.797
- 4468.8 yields 3.871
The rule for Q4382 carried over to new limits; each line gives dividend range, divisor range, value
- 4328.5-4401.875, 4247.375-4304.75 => 1.21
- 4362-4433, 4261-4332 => 1.24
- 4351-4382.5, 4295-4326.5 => 1.24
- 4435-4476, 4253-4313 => 1.44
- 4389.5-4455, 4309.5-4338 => 1.17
